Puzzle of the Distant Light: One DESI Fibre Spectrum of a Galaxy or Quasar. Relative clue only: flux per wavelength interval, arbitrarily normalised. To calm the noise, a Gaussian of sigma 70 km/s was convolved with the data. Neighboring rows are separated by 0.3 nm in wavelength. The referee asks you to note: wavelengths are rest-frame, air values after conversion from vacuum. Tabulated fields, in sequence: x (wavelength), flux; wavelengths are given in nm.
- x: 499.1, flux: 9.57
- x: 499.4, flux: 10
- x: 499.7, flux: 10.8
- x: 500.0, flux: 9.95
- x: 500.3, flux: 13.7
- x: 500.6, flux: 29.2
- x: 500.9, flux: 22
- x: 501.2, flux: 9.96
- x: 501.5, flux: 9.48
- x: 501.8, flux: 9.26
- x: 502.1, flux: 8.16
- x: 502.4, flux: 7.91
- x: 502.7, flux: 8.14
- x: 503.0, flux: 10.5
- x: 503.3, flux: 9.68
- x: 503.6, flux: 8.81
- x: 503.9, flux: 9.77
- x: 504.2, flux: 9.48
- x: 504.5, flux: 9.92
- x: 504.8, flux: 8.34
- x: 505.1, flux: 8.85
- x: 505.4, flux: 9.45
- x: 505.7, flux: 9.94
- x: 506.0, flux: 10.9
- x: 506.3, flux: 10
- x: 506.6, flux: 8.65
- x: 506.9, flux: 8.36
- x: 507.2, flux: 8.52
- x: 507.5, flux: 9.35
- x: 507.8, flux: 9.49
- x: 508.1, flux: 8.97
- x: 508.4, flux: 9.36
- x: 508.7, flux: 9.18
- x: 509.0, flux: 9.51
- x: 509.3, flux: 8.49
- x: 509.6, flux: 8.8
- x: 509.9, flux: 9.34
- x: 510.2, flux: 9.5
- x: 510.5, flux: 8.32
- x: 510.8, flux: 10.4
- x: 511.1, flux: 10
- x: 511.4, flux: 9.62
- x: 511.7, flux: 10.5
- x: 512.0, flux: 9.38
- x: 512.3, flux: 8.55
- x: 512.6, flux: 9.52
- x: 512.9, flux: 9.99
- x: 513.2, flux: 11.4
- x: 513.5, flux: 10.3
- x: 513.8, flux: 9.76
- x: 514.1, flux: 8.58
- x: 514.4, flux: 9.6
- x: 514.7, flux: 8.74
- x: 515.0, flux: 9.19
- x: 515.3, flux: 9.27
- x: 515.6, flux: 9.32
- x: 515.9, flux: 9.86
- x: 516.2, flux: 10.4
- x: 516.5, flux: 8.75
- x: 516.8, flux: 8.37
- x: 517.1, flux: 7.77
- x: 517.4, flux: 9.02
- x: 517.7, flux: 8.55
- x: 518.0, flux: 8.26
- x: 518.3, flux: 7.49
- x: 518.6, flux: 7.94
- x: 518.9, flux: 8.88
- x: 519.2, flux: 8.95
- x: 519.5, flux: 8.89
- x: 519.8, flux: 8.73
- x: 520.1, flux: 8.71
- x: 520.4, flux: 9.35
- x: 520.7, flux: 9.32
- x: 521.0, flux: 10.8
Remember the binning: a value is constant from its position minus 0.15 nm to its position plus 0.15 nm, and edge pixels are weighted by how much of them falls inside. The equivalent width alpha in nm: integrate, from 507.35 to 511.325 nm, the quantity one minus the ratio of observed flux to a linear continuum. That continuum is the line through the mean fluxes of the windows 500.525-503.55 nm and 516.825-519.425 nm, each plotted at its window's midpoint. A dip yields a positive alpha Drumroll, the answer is 0.38 nm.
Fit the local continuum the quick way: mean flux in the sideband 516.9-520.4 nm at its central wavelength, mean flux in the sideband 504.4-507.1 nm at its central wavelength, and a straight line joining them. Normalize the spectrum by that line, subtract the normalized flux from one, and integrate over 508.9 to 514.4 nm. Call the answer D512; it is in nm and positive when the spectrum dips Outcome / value -0.364 nm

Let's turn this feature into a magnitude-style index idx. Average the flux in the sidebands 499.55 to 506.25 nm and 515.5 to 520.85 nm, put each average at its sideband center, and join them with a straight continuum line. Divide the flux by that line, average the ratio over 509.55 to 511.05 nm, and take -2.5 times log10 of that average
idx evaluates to 0.07 mag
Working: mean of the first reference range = 11.1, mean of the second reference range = 8.8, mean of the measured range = 9.35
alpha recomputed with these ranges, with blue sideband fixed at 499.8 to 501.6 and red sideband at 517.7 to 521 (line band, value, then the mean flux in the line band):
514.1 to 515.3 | 0.16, 9.11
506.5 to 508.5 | 0.64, 8.95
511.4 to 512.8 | 0.24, 9.52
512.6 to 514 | 0.10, 10.2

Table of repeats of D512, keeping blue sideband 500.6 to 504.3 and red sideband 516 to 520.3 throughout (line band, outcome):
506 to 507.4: 0.173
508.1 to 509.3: 0.106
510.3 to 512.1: -0.001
